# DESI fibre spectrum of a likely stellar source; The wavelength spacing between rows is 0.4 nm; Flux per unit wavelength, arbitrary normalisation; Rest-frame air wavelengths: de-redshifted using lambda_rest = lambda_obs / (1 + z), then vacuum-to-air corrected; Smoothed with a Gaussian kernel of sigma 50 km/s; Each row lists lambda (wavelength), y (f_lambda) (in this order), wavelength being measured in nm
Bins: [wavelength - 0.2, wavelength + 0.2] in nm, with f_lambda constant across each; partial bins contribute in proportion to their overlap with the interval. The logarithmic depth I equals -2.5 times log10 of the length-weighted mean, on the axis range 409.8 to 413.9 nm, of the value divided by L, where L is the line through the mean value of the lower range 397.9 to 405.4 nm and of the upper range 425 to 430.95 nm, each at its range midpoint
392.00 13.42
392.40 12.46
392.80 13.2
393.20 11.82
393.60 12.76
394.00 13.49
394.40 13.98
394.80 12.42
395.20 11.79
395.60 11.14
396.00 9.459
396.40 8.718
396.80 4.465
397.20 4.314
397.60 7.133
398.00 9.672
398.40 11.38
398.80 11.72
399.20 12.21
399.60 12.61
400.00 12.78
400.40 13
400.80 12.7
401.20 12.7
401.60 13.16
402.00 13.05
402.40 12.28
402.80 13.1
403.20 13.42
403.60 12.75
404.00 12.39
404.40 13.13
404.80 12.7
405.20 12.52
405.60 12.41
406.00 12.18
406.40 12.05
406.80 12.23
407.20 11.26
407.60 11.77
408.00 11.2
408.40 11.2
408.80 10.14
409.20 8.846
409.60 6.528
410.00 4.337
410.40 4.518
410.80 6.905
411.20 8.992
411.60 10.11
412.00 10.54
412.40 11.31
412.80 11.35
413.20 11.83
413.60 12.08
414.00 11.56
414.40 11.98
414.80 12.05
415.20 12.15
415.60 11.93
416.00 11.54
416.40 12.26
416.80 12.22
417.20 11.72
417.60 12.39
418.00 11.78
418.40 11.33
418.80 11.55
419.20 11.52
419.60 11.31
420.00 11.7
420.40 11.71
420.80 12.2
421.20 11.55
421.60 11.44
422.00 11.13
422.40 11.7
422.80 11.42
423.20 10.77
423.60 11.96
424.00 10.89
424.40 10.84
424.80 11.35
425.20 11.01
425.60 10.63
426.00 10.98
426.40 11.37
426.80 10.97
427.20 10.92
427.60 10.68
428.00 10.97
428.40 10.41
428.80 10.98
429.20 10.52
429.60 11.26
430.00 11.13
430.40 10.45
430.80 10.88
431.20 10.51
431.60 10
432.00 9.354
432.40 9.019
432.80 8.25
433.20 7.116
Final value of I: 0.27 mag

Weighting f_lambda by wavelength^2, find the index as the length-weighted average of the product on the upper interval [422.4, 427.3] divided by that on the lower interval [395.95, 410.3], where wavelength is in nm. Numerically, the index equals 1.13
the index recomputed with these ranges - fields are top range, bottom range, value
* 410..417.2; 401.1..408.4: 0.90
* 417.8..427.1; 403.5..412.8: 1.17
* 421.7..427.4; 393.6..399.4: 1.25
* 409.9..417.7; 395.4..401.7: 1.10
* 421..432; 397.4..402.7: 1.05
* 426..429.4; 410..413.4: 1.28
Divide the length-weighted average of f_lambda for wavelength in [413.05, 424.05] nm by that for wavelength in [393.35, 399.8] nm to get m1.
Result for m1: 1.1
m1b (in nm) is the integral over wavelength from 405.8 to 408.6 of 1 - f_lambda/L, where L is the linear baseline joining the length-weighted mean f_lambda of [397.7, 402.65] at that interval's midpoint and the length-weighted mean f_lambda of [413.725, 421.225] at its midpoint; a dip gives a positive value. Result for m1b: 0.08 nm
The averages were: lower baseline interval 12.2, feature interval 11.7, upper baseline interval 11.8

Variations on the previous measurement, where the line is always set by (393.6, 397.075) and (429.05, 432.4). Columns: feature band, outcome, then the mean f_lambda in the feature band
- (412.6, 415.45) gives -0.36 nm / 11.9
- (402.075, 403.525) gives -0.32 nm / 12.9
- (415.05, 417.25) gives -0.31 nm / 12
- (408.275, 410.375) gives 0.55 nm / 7.8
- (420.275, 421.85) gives -0.18 nm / 11.7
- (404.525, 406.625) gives -0.36 nm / 12.4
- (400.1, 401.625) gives -0.32 nm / 12.9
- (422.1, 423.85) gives -0.16 nm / 11.4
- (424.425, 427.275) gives -0.16 nm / 11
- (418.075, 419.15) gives -0.10 nm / 11.5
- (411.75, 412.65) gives -0.03 nm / 10.9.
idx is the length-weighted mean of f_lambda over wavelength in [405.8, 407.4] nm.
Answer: 11.9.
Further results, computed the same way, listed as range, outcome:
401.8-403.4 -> 13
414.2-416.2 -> 11.9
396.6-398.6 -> 7.39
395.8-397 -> 7.55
